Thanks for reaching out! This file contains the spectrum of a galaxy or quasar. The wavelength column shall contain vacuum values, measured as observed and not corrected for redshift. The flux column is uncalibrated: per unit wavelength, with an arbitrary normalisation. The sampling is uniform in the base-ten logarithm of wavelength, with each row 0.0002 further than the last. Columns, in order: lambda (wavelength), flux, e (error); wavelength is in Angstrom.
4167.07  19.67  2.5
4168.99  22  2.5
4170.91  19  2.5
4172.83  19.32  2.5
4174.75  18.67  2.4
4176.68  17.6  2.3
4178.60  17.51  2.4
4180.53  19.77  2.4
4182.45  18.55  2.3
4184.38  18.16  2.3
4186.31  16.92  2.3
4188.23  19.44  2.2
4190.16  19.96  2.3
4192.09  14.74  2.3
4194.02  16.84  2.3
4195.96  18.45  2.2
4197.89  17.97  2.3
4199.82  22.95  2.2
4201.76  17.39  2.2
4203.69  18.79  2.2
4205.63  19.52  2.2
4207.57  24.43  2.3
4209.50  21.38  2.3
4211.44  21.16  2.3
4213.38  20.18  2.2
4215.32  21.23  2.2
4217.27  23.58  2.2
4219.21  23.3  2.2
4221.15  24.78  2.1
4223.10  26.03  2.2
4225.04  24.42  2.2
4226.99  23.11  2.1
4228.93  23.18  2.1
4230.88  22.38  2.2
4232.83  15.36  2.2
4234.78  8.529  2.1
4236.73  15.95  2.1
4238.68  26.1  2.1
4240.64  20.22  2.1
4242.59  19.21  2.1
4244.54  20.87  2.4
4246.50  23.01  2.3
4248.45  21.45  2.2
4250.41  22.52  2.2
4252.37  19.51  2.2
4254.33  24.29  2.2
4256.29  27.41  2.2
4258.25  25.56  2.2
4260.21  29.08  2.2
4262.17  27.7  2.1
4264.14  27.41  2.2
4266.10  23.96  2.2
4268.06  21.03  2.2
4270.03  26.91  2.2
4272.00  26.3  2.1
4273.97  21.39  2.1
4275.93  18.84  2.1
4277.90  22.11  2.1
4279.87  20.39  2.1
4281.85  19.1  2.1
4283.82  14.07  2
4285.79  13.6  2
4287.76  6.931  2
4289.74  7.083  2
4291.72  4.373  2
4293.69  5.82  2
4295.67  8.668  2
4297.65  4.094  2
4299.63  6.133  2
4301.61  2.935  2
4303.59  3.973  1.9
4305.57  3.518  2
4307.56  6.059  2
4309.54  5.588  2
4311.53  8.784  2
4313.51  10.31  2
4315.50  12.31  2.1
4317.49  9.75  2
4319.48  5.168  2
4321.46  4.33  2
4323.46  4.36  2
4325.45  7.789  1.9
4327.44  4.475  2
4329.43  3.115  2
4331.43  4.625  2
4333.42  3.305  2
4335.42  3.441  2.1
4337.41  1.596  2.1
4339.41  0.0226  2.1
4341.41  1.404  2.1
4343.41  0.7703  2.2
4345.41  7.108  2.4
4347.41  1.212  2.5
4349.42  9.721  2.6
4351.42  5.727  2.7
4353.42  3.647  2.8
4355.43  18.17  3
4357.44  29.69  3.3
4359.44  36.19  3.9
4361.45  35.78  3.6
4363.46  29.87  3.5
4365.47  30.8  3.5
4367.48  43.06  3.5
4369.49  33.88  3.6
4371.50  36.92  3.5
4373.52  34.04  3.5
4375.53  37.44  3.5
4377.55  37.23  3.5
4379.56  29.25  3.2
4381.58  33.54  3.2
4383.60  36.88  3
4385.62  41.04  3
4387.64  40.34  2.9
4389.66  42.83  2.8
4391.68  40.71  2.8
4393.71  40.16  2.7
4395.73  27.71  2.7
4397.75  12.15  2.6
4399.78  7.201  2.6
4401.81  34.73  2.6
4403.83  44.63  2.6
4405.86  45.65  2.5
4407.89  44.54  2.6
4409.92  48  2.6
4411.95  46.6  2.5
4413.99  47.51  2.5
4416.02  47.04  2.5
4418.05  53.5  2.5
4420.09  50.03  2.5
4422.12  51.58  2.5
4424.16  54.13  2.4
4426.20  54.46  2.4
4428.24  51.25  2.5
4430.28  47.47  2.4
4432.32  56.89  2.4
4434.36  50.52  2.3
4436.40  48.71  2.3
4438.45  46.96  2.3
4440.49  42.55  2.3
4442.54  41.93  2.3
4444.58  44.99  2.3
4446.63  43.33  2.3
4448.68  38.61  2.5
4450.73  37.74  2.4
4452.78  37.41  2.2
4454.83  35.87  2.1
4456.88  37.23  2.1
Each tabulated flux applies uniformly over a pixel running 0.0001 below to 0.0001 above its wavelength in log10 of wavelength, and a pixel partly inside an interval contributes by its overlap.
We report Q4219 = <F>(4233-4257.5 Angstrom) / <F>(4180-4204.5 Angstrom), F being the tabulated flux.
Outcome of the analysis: 1.12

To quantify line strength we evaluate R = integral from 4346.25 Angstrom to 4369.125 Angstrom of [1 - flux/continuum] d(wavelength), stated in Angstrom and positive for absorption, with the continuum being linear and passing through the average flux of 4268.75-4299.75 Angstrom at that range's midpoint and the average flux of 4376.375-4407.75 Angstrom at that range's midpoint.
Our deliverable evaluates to 5.08 Angstrom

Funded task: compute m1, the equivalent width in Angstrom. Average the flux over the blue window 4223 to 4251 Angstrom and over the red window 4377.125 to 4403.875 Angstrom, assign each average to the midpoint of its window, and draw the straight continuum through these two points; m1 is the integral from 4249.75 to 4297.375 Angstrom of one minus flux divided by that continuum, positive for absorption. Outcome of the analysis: 8.4 Angstrom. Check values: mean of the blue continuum 20.6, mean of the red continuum 33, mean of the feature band 19.1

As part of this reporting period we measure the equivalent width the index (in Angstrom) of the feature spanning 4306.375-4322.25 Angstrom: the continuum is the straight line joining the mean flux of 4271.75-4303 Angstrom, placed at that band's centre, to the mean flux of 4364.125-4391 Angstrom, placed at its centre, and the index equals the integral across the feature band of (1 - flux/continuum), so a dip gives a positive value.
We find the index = 9.5 Angstrom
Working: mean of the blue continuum 12.2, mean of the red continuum 36.7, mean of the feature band 7.78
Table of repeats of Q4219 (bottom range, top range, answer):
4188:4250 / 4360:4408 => 1.70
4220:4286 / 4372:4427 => 1.82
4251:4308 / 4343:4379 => 1.50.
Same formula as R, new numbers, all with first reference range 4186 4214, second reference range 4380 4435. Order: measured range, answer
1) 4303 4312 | 7.4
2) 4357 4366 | 1.1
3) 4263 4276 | 1.4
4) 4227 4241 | 2.5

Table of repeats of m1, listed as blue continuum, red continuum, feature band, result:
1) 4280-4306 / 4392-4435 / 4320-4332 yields 8.8 Angstrom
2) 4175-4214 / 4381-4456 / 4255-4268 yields -0.2 Angstrom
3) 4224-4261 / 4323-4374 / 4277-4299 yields 8.9 Angstrom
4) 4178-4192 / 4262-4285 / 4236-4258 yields -1.0 Angstrom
